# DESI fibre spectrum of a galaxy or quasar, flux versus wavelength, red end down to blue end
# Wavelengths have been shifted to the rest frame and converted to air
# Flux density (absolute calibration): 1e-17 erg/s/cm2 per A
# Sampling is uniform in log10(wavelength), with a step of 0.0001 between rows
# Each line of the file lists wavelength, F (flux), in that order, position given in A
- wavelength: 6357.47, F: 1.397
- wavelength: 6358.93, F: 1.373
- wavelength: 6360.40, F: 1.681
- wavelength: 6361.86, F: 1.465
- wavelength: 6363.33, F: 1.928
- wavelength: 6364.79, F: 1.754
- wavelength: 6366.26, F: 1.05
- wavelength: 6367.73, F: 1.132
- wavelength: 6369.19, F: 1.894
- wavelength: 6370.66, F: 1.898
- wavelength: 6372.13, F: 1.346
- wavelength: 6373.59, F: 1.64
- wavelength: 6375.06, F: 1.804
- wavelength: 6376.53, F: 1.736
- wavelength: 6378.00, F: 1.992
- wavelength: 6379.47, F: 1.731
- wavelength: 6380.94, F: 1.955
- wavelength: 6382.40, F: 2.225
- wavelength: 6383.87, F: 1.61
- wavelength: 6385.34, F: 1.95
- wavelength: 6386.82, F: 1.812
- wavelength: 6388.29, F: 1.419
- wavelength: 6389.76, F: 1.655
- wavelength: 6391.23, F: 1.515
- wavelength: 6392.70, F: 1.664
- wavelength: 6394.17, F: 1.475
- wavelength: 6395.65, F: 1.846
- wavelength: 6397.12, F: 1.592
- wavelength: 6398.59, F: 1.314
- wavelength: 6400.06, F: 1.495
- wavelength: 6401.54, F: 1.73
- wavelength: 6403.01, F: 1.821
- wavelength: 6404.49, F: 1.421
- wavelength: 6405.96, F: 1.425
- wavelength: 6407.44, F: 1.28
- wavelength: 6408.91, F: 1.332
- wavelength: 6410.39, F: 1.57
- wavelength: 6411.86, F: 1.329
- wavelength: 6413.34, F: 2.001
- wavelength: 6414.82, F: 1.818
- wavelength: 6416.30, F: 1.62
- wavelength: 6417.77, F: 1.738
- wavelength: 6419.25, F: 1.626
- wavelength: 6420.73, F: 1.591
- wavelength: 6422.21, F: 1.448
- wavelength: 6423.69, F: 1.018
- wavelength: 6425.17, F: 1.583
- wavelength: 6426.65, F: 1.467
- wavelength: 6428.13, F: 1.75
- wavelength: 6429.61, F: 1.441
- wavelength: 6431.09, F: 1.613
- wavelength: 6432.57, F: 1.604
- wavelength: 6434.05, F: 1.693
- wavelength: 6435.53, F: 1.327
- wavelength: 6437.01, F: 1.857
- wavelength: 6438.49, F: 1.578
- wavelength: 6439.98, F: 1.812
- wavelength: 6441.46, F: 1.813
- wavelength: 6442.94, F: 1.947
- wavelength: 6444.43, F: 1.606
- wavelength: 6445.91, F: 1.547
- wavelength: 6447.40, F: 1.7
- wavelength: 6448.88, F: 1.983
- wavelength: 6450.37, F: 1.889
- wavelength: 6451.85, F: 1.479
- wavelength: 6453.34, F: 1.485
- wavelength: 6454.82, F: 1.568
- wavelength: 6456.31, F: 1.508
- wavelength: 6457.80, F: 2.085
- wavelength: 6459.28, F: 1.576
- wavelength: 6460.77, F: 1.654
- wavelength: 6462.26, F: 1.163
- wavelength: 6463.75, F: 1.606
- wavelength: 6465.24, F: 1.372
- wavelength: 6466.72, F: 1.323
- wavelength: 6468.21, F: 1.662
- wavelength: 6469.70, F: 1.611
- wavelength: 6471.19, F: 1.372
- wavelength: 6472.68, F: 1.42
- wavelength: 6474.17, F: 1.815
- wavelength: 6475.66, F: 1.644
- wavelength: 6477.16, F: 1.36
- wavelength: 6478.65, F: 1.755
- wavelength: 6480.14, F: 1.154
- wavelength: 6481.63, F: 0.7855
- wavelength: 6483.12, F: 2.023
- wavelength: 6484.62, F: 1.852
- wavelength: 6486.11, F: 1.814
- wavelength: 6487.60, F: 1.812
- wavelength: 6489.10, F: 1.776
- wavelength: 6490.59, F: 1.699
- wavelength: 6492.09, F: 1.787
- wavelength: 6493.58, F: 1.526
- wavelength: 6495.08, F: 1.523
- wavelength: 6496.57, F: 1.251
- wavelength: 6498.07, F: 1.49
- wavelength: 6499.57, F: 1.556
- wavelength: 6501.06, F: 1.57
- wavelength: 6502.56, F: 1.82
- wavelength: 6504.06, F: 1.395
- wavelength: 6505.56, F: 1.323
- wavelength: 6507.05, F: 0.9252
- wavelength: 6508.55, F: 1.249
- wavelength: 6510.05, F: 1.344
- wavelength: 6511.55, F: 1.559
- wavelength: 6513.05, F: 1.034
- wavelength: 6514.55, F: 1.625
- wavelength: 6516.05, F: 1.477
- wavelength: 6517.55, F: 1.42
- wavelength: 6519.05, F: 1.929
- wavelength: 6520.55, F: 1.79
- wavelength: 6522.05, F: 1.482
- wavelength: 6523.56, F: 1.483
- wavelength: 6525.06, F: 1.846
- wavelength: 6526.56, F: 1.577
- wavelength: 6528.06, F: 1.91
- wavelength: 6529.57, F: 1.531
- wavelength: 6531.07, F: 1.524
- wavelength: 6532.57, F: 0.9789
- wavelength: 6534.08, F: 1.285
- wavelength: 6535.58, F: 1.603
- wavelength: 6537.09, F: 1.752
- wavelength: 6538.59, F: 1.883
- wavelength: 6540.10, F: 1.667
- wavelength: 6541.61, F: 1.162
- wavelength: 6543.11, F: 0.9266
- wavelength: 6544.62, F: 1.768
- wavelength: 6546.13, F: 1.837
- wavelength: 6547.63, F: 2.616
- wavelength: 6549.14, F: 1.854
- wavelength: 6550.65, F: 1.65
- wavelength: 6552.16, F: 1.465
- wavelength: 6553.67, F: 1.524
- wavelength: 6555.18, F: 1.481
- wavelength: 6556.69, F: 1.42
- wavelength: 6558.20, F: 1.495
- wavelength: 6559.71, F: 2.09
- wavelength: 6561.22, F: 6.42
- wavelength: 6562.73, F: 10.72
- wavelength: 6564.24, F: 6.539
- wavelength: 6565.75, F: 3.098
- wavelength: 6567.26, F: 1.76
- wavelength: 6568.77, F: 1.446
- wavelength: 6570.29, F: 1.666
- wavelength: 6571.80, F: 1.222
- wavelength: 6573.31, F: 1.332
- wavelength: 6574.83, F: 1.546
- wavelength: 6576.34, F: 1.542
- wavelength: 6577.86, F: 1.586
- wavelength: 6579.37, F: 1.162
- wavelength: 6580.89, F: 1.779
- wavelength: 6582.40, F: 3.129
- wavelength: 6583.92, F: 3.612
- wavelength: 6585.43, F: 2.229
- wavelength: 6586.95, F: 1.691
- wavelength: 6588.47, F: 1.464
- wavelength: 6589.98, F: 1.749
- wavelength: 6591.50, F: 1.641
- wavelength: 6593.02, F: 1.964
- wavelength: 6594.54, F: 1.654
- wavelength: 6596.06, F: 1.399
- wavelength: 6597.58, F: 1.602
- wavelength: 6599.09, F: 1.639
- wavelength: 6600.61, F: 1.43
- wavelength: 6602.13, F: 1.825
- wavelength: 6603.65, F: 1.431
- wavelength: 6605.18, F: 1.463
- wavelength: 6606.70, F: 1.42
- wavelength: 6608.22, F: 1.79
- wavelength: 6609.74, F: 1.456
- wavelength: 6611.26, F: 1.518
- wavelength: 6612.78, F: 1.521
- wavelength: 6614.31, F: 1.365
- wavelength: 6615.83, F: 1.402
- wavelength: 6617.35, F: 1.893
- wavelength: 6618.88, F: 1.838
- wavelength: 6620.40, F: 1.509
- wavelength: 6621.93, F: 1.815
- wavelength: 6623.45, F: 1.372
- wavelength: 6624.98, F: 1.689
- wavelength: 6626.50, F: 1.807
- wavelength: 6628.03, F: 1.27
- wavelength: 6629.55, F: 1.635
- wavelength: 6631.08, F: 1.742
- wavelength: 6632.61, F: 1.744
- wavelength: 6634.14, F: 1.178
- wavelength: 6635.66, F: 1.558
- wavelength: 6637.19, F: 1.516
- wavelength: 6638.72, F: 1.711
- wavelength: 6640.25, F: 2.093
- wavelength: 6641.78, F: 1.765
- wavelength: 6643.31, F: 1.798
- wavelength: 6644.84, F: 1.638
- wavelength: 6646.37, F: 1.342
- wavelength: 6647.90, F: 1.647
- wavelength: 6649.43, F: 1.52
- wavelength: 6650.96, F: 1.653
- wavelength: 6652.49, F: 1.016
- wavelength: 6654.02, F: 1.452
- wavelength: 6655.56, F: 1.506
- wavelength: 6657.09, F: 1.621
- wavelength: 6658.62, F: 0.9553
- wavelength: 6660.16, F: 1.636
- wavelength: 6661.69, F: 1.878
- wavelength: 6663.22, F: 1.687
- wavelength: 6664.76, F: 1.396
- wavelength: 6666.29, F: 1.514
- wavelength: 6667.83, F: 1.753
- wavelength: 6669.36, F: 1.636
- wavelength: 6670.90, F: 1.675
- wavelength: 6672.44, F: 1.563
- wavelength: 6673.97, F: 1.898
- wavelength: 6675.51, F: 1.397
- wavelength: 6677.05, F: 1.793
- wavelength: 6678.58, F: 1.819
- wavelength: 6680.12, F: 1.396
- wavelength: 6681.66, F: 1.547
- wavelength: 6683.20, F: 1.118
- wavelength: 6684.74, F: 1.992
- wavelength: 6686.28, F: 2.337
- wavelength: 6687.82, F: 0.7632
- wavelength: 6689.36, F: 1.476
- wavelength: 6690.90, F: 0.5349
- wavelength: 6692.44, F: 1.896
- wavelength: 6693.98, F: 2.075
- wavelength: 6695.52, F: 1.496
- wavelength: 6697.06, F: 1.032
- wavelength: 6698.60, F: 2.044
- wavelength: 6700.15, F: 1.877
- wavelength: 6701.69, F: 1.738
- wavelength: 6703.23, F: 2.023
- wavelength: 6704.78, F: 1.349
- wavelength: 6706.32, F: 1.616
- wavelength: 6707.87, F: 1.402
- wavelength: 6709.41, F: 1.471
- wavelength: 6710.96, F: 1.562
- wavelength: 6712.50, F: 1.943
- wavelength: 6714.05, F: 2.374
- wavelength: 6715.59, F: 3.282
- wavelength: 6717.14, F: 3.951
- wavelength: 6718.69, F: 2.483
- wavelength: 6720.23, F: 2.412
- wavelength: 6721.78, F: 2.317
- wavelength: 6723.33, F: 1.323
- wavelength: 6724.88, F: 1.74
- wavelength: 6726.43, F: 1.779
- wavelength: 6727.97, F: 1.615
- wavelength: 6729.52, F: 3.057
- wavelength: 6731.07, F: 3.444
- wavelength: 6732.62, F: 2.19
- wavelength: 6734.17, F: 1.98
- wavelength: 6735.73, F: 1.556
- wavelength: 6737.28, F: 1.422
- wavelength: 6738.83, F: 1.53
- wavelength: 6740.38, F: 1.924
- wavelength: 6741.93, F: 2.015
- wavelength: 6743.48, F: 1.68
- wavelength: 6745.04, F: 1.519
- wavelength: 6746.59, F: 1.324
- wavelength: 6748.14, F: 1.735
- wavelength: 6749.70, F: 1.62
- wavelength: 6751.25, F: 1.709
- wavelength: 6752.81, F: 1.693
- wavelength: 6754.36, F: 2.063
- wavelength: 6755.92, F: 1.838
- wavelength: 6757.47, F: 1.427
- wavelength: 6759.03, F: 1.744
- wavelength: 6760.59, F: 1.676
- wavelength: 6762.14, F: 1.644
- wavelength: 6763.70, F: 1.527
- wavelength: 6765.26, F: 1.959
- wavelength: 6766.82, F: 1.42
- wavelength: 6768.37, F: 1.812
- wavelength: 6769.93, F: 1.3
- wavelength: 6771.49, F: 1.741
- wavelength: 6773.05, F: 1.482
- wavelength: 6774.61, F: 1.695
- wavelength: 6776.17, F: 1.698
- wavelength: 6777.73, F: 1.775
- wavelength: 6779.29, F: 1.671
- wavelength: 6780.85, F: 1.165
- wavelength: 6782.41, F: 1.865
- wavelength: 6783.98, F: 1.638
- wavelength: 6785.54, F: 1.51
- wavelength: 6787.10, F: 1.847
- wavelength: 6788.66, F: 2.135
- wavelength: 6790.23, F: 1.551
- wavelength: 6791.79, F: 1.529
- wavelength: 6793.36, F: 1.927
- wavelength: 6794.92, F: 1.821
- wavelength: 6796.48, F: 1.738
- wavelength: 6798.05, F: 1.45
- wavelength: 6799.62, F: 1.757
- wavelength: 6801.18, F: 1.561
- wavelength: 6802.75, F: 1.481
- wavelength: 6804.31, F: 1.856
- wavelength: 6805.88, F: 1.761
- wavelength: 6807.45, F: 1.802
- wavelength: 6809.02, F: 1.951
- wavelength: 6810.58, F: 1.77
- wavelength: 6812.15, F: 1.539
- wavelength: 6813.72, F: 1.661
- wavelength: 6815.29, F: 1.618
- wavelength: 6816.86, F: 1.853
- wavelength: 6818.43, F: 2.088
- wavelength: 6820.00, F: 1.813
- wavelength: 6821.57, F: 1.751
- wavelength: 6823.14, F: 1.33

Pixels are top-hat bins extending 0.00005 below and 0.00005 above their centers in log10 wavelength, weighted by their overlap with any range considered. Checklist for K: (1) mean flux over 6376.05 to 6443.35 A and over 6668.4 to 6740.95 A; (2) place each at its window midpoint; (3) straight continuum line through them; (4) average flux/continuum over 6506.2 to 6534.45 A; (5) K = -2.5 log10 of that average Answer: 0.164 mag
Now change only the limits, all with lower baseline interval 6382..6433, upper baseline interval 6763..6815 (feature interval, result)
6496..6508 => 0.141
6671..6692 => 0.090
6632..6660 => 0.071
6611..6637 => 0.041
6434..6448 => -0.059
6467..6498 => 0.021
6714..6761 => -0.204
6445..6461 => -0.053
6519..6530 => -0.043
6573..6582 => 0.045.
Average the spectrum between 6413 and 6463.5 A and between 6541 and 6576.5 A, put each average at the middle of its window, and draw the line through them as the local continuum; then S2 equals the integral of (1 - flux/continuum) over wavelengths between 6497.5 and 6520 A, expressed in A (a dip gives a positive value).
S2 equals 7.1 A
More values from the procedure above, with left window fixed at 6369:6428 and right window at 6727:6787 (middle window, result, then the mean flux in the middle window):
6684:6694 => 1.1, 1.54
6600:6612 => 1.1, 1.54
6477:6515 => 3.8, 1.5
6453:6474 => 1.5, 1.54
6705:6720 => -4.0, 2.21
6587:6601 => 0.6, 1.62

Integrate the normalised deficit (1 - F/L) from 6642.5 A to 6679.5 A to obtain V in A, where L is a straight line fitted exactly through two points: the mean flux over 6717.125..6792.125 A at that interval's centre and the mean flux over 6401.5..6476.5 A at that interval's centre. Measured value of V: 3.6 A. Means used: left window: 1.59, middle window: 1.57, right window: 1.81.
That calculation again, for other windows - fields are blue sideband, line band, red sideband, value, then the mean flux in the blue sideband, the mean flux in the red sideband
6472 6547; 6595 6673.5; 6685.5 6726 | 7.6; 1.54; 1.87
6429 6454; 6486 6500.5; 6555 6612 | 2.0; 1.67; 2.23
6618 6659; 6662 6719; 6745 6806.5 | -4.9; 1.58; 1.67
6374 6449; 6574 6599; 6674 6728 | -1.6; 1.64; 1.8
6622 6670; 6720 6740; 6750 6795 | -4.5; 1.58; 1.68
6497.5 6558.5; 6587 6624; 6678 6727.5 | 1.6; 1.54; 1.82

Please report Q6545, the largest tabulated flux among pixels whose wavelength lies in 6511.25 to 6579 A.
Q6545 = 10.72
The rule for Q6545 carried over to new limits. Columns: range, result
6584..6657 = 2.229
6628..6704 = 2.337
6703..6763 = 3.951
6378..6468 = 2.225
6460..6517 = 2.023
